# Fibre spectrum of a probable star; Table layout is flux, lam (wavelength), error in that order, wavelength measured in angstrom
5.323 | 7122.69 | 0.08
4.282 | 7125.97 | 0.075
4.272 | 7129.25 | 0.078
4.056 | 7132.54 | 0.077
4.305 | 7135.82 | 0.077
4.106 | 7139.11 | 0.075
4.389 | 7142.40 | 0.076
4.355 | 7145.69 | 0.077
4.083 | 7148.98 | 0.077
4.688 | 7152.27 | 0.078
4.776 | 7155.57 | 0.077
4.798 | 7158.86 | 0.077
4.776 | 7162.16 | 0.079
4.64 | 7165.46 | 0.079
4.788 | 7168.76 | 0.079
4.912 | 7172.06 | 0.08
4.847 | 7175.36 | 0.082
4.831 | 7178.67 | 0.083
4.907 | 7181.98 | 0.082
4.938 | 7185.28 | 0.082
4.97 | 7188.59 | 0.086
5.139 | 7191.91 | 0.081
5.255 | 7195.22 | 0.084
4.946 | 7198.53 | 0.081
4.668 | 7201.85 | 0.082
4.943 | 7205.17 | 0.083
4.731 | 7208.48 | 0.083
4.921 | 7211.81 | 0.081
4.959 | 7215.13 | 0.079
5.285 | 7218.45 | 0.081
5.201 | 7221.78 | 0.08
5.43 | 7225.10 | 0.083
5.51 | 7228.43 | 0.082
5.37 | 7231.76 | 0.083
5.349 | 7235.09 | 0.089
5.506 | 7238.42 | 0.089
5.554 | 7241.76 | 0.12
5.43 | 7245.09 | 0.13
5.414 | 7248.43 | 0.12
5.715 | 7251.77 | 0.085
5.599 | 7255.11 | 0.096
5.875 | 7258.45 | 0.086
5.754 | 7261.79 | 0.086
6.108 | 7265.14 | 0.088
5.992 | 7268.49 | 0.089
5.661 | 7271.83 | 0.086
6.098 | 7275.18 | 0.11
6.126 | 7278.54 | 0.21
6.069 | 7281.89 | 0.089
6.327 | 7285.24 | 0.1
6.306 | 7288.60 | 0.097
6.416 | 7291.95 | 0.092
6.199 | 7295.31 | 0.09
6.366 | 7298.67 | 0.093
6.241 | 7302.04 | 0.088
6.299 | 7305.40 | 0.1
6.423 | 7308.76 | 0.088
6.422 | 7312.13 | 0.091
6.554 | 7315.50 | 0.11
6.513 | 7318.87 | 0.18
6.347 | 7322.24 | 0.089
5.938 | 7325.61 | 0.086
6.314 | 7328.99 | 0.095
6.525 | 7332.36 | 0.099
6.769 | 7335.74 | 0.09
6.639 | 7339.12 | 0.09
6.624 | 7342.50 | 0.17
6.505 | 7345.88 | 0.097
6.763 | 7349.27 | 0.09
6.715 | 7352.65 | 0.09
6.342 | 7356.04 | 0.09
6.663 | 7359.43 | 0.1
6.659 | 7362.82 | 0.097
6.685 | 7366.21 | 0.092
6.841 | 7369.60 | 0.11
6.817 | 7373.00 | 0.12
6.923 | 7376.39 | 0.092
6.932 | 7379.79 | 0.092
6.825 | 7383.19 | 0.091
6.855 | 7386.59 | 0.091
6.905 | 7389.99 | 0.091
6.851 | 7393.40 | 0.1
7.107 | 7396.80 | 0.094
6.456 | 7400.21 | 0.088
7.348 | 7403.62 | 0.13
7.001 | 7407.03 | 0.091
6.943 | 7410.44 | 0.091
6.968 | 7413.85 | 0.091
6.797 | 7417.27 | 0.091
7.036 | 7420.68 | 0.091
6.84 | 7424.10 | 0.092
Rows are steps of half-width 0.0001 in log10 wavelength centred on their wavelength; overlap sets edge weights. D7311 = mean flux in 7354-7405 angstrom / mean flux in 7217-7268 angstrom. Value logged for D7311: 1.2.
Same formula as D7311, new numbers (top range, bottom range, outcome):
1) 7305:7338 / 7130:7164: 1.45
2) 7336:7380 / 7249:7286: 1.13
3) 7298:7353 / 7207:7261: 1.20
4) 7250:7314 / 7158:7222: 1.24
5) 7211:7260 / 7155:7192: 1.12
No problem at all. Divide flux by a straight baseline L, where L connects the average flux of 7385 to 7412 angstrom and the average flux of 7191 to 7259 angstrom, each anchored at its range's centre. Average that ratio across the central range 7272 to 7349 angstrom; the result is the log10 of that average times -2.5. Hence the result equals -0.05 mag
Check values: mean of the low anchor 5.27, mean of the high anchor 6.93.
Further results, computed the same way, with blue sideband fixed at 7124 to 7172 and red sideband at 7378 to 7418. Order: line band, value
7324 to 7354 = -0.032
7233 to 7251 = -0.014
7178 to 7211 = -0.002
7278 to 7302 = -0.072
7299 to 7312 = -0.057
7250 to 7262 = -0.039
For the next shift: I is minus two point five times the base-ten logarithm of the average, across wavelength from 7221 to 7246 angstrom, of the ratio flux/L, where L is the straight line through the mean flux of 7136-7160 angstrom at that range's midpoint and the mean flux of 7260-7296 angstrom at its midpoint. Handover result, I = 0.02 mag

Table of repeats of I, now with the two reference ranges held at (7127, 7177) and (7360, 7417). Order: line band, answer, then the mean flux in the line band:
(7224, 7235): -0.027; 5.42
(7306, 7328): -0.035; 6.36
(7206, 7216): 0.051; 4.87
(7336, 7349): -0.035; 6.63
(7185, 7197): -0.040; 5.09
